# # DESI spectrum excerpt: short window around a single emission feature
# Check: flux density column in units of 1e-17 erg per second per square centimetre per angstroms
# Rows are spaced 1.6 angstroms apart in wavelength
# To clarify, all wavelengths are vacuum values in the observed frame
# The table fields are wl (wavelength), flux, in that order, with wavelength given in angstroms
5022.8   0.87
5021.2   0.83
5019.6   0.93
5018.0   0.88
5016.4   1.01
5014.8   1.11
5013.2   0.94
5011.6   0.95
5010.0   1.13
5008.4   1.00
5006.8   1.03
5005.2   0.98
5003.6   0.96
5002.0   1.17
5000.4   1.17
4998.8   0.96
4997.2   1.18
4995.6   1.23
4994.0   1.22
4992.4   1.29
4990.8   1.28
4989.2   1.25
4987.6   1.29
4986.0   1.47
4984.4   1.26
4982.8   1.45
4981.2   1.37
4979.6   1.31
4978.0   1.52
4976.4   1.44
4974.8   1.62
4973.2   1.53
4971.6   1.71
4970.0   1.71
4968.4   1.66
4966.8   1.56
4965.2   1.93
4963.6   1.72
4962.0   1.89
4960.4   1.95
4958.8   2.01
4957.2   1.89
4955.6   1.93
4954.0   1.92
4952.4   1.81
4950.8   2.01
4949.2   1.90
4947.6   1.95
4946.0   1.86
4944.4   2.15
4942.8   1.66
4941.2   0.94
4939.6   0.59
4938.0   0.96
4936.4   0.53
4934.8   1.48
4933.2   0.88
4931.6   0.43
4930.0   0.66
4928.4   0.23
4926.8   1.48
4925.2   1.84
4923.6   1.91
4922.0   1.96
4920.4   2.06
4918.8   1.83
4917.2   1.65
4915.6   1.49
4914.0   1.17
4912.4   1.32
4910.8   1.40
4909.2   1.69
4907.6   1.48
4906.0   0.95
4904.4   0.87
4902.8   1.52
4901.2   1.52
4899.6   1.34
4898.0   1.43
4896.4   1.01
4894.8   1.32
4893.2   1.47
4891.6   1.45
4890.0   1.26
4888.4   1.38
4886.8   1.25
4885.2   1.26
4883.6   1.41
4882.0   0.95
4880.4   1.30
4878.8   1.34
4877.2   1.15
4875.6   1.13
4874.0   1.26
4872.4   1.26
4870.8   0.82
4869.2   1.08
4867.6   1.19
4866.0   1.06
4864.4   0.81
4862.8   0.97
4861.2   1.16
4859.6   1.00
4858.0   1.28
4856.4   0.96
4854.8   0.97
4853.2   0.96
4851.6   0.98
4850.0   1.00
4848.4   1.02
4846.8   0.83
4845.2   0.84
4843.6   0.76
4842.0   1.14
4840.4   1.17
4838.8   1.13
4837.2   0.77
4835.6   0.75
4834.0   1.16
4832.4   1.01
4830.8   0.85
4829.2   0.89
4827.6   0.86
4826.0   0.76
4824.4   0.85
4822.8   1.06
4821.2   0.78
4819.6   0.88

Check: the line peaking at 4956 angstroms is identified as C IV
